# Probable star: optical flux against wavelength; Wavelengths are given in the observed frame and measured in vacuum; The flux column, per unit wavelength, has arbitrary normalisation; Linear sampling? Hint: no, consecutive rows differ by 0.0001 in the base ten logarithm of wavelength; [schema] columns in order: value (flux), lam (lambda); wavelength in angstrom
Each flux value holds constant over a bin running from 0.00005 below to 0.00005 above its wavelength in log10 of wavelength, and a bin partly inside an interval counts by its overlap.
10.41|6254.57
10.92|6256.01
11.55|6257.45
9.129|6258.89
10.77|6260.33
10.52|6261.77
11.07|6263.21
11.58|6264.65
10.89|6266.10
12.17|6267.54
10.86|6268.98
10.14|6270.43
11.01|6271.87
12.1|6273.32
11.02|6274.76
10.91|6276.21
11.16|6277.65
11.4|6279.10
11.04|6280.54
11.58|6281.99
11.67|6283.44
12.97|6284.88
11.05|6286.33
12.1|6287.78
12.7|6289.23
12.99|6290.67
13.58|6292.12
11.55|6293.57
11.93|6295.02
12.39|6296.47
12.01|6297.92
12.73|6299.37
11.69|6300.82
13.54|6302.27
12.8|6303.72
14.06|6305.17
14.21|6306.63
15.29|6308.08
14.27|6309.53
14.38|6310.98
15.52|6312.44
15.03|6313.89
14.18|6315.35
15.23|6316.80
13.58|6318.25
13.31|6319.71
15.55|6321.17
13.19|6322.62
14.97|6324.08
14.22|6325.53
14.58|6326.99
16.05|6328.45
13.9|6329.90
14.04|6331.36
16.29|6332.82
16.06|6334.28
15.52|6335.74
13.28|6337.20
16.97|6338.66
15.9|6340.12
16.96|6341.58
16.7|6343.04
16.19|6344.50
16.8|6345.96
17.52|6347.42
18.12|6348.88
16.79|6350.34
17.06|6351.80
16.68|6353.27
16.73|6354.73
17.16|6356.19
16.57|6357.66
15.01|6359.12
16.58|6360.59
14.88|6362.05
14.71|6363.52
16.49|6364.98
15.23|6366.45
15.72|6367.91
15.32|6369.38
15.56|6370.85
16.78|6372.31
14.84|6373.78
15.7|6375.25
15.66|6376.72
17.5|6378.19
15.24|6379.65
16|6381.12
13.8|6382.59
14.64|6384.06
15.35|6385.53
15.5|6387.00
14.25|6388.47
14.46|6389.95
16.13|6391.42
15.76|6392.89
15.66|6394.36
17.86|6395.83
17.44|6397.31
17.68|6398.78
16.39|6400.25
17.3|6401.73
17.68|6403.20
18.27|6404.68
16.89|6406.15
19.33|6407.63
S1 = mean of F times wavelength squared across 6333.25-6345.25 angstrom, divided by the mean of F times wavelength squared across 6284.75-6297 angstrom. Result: 1.3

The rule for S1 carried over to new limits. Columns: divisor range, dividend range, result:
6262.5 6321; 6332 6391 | 1.29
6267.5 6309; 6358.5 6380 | 1.32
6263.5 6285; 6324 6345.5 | 1.39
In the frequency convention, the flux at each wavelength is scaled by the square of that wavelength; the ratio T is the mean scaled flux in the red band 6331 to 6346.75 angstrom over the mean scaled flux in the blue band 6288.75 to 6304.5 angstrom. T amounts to 1.29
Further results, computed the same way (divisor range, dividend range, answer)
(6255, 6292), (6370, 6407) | 1.47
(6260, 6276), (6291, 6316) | 1.23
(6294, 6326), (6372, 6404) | 1.19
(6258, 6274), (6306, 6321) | 1.35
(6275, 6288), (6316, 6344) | 1.33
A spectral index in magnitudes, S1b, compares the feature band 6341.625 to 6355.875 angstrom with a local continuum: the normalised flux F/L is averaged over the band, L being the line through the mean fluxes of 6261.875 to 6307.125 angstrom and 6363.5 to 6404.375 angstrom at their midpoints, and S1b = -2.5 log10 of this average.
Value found -0.17 mag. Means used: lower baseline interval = 11.9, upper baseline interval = 15.9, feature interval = 17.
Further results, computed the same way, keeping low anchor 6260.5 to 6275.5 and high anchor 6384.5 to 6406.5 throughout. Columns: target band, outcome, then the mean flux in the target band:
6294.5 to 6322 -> -0.08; 13.8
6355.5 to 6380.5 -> -0.04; 15.8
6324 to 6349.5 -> -0.13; 15.8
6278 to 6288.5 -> 0.01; 11.7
